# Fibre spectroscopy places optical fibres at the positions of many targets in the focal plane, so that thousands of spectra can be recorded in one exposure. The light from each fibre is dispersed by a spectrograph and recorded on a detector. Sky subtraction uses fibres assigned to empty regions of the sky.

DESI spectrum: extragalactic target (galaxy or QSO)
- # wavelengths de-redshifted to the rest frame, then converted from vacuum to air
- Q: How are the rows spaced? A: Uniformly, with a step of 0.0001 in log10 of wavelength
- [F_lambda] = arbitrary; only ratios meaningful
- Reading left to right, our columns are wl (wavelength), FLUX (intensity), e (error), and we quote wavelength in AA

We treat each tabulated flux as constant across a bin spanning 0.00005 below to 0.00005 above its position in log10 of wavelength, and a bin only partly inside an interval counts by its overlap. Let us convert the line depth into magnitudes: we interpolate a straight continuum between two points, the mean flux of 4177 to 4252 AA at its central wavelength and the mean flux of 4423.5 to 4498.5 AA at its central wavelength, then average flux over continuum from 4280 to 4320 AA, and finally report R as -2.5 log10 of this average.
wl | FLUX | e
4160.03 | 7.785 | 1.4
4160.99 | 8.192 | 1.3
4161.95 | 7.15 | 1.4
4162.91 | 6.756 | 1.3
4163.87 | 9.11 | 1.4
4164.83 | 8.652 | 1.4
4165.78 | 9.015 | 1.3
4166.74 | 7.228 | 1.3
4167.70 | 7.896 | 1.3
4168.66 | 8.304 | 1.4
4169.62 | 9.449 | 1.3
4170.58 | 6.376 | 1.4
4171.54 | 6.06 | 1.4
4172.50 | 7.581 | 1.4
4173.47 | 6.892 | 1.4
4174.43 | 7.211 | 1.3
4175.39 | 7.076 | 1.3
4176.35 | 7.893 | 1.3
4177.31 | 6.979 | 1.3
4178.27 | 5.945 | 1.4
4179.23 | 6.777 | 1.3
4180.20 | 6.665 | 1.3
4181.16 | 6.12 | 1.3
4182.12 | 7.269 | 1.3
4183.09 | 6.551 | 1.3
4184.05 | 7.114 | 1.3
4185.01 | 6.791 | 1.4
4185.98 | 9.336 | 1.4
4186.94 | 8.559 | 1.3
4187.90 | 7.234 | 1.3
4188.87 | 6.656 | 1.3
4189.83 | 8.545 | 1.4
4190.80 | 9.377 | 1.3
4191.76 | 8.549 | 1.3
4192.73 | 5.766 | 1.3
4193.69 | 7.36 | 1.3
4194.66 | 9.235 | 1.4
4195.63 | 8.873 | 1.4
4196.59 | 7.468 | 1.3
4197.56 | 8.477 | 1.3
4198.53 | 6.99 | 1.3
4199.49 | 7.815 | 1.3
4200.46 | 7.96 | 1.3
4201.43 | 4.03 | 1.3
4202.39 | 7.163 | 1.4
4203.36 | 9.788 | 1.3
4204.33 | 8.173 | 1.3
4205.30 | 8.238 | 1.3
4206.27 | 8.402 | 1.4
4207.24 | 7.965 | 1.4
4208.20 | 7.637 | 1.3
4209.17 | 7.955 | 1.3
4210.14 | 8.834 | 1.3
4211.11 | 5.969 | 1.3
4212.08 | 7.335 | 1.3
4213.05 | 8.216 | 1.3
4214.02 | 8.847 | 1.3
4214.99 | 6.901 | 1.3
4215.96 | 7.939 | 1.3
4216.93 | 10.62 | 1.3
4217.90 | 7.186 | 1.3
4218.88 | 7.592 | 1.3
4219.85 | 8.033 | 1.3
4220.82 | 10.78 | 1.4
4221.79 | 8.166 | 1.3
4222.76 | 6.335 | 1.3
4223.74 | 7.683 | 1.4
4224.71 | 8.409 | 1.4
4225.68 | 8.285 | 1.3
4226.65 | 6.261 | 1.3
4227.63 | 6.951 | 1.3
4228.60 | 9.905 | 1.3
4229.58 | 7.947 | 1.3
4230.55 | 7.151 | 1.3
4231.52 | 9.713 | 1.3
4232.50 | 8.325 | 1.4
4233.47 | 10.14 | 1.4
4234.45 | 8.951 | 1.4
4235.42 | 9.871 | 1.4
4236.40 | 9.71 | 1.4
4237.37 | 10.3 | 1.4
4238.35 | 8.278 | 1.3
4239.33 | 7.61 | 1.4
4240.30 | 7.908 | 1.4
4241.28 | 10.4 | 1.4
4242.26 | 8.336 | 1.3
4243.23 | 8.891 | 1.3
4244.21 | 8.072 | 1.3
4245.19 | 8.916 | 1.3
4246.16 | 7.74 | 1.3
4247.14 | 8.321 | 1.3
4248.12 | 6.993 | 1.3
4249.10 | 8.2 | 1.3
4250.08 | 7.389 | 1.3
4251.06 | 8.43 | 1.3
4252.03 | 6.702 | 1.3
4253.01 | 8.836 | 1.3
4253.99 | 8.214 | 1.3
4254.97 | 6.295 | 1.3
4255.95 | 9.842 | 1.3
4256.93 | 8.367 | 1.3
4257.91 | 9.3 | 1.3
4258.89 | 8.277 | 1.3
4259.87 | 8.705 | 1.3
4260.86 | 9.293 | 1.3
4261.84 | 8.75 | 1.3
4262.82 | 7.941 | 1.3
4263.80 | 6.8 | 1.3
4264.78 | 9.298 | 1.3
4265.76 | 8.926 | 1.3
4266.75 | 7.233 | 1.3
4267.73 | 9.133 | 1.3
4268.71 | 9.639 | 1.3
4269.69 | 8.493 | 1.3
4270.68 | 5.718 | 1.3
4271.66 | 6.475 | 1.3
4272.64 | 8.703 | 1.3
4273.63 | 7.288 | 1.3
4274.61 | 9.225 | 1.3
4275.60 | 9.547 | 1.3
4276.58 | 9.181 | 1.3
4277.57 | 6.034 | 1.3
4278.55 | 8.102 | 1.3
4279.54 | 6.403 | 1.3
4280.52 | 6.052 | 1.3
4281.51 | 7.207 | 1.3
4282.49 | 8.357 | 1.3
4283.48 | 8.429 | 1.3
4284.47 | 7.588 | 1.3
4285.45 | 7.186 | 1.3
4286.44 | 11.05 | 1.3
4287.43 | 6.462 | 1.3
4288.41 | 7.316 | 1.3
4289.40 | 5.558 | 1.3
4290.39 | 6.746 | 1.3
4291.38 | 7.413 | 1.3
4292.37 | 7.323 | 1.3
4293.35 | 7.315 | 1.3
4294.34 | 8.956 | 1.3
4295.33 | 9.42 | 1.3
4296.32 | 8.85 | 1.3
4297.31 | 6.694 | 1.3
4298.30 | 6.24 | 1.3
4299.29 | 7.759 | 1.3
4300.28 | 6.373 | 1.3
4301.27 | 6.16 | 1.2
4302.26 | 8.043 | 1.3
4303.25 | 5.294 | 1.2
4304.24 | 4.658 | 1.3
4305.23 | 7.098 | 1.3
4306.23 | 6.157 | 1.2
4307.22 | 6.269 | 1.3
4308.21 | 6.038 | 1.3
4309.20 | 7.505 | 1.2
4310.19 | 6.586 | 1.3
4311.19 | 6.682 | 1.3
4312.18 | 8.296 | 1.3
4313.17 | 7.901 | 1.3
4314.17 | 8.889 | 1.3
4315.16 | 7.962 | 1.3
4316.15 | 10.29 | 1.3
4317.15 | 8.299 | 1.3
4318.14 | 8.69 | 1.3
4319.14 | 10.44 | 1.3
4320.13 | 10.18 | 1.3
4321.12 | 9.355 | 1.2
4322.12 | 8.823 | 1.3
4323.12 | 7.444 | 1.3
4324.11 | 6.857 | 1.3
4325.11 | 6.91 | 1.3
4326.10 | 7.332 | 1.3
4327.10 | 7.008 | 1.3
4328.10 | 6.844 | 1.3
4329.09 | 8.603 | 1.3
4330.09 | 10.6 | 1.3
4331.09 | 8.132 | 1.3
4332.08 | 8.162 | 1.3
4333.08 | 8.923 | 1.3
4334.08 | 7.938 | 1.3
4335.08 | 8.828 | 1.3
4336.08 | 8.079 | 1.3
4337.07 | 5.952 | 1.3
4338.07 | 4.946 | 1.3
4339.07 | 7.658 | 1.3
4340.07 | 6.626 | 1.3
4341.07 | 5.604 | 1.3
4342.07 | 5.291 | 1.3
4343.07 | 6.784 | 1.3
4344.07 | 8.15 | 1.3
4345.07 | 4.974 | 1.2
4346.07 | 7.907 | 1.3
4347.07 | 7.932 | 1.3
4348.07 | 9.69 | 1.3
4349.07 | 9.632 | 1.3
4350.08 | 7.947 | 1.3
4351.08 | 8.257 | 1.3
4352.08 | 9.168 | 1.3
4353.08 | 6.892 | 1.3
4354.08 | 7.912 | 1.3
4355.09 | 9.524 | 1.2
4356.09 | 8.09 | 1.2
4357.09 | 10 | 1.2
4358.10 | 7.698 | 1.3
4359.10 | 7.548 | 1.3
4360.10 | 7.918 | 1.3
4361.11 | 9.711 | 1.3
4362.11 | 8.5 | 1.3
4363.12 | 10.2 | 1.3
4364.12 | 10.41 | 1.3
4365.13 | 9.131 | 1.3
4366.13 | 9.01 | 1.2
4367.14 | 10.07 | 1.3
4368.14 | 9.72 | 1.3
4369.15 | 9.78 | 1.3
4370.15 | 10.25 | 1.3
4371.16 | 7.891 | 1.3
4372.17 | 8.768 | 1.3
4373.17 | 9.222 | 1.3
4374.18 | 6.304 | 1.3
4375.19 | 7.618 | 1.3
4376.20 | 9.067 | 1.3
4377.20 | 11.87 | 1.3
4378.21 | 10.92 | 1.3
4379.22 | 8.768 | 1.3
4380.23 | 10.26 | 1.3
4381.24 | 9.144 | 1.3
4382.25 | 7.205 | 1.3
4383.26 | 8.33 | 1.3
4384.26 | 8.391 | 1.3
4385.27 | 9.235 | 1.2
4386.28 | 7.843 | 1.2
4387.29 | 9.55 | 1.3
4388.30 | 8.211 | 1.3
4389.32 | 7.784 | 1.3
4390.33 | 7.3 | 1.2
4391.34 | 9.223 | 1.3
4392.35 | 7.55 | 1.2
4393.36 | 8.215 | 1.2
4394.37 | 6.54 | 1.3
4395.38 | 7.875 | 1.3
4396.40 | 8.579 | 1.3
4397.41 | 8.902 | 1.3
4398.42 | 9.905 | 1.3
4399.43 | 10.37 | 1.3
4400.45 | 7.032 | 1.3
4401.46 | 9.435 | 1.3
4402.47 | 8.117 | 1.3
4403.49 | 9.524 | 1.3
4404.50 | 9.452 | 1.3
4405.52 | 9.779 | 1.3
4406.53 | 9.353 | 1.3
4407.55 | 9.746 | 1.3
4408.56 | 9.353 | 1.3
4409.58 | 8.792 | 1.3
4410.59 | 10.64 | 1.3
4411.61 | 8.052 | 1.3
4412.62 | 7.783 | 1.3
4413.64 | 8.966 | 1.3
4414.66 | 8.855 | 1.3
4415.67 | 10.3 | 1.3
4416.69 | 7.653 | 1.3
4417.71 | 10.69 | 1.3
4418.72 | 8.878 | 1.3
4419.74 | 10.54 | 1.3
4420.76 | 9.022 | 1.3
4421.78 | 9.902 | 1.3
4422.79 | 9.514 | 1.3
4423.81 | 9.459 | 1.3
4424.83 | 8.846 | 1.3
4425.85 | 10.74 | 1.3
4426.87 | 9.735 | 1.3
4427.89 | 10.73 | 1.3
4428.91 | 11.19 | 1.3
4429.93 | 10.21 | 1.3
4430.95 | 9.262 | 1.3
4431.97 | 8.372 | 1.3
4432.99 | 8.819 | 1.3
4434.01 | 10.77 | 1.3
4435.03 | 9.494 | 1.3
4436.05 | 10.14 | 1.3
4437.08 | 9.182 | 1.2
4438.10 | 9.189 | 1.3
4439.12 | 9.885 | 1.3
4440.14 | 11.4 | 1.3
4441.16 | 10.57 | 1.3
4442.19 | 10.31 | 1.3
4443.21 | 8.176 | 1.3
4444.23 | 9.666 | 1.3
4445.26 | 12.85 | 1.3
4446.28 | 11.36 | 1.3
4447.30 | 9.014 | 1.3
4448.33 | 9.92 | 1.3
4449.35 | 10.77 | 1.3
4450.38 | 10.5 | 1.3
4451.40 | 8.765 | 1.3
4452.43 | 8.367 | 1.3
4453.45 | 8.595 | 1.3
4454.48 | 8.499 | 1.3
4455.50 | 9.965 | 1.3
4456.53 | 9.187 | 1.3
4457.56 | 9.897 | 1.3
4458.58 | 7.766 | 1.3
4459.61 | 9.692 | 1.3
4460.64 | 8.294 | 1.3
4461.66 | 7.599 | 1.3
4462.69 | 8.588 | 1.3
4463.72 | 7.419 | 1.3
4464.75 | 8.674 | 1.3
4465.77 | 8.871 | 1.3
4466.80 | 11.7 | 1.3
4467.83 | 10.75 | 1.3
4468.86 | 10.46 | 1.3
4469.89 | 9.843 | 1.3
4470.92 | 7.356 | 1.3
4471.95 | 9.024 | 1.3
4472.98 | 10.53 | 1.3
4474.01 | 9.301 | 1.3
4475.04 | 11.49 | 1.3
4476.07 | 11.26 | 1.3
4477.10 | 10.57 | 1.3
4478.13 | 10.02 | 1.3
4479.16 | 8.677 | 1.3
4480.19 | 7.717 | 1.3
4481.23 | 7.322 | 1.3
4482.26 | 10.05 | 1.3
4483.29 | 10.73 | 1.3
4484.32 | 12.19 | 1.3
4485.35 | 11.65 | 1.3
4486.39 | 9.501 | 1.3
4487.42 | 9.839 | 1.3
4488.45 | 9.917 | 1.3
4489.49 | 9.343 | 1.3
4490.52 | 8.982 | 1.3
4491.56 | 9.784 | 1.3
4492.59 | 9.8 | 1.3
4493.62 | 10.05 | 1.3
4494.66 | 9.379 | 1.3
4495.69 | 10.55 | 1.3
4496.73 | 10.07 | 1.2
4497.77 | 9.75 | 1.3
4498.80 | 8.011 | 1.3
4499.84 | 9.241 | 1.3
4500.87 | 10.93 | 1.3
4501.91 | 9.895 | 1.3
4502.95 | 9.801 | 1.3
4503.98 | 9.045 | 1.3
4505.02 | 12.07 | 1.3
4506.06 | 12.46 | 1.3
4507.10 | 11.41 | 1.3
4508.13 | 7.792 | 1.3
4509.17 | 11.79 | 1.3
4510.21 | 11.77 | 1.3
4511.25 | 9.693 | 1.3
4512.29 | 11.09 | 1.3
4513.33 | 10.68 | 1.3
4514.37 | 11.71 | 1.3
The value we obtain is 0.14 mag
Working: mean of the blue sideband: 7.99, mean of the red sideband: 9.7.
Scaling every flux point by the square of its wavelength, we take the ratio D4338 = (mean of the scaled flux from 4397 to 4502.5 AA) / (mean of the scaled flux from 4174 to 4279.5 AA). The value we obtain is 1.3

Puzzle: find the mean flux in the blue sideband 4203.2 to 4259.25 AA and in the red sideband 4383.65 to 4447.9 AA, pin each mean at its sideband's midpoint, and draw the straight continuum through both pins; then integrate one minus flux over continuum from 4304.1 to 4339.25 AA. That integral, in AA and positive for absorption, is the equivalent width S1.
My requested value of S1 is 3.9 AA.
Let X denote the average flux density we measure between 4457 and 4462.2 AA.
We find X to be 8.66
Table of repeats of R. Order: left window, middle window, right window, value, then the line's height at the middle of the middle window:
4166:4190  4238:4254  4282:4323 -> -0.10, 7.5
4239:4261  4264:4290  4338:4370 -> 0.06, 8.29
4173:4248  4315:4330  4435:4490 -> 0.04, 8.72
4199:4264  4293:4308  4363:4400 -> 0.21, 8.53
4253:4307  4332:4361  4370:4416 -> 0.08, 8.36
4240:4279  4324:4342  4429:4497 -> 0.17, 8.76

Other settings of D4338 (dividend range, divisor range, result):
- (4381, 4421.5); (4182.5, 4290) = 1.18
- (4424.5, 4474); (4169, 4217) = 1.42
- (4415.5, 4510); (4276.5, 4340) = 1.38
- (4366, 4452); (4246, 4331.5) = 1.26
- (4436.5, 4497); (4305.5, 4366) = 1.28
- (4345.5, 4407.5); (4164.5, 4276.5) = 1.18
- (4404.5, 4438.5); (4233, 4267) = 1.21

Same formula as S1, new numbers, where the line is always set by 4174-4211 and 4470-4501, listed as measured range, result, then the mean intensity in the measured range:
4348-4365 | 0.09 AA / 8.75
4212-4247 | -2.62 AA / 8.45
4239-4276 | -0.93 AA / 8.27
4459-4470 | 0.43 AA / 9.23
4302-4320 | 1.94 AA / 7.55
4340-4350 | 1.61 AA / 7.31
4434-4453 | -1.10 AA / 9.99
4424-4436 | -0.63 AA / 9.84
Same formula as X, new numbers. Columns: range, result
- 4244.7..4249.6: 8.03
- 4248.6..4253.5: 7.92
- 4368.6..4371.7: 9.29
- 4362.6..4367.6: 9.75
